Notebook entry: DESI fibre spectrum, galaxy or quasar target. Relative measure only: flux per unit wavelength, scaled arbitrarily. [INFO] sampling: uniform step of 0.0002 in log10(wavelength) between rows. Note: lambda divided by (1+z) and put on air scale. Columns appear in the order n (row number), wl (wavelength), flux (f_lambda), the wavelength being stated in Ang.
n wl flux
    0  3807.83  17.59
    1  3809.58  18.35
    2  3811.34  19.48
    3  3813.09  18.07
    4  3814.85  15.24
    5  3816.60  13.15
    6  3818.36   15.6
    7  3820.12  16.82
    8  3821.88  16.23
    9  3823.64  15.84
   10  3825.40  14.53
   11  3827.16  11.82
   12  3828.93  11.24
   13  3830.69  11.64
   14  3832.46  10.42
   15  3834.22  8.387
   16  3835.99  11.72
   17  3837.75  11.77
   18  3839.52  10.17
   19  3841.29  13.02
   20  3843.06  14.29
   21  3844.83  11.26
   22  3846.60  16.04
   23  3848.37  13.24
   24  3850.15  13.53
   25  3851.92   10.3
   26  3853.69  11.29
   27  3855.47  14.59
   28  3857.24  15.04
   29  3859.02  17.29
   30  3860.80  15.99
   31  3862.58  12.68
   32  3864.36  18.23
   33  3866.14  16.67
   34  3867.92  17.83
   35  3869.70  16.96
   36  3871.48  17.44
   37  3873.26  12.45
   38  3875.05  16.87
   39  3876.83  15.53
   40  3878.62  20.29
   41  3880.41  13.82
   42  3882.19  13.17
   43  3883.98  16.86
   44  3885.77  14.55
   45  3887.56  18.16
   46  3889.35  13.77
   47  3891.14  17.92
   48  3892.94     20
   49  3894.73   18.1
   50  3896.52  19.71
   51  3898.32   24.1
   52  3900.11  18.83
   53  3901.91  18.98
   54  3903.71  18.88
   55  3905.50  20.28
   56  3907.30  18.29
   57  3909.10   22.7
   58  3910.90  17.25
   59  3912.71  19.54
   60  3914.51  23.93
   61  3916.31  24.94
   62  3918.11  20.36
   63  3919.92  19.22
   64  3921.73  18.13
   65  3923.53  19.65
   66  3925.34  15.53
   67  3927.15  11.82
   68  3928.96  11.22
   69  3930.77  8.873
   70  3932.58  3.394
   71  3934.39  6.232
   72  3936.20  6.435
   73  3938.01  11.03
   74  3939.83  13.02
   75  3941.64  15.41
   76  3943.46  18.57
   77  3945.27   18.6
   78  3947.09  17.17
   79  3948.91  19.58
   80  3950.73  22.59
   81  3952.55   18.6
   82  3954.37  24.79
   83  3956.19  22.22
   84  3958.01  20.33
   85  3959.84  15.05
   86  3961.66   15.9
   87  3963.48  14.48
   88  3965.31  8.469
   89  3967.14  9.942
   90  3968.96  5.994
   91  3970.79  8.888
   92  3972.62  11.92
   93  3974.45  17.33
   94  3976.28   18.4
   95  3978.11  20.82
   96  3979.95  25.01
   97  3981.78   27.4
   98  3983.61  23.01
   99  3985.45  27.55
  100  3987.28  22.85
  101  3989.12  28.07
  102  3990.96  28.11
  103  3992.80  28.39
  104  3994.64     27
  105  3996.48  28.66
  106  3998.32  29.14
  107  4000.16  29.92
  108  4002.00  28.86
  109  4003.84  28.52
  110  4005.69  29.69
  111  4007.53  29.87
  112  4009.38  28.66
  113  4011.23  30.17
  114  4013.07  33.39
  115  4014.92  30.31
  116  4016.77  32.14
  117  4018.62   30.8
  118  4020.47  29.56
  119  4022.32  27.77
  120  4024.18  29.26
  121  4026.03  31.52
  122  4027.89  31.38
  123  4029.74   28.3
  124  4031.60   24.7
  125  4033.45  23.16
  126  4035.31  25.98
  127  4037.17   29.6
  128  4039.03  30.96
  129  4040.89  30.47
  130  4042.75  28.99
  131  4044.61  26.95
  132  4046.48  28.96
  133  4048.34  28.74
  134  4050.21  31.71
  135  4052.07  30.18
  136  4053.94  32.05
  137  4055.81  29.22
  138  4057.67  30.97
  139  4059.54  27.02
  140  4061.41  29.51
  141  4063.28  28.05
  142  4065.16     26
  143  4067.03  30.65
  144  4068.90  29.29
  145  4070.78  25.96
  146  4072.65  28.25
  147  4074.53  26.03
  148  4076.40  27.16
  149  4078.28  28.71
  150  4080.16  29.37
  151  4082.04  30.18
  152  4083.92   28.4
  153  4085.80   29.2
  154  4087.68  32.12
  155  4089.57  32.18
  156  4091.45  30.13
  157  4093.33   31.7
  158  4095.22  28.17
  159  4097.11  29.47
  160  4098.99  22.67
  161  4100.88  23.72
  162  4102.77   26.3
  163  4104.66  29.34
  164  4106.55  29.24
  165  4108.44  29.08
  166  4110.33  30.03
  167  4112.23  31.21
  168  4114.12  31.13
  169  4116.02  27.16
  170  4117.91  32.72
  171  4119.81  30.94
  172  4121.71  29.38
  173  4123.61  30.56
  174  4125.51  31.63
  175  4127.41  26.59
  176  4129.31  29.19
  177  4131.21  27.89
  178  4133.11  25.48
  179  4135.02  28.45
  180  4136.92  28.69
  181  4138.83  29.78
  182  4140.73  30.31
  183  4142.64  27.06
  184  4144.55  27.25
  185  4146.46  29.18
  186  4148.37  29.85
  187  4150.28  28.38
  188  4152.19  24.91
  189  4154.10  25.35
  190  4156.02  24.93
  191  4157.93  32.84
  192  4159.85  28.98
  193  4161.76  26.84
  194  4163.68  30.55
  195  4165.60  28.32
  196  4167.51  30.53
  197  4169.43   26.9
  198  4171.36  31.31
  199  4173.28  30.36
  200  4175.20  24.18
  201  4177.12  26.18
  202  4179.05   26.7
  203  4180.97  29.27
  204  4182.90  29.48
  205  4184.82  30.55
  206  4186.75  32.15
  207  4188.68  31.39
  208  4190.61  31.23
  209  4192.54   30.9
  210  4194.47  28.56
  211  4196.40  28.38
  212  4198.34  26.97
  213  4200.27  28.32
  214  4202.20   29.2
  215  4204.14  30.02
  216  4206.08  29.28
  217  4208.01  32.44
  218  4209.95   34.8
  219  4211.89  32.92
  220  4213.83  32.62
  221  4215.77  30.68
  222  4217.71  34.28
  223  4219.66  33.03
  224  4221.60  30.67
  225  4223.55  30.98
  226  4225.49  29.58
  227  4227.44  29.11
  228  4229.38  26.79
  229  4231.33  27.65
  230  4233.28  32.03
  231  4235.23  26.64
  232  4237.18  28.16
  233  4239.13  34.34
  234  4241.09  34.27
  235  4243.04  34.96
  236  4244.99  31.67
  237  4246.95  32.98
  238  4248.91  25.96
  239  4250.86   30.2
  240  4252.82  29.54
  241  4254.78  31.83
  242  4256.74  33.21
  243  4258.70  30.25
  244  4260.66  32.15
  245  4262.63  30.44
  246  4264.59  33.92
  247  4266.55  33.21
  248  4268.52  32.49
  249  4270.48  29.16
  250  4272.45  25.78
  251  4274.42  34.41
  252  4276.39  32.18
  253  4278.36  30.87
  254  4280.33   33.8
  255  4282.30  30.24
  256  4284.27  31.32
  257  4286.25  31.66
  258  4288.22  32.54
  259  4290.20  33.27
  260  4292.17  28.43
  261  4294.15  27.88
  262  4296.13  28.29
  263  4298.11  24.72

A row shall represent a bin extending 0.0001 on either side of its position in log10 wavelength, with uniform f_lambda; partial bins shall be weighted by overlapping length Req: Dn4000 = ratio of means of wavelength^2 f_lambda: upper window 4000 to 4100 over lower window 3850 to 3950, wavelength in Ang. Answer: 1.9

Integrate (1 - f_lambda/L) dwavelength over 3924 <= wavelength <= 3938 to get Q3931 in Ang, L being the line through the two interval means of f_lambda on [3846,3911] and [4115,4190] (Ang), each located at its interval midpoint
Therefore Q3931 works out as 7.0 Ang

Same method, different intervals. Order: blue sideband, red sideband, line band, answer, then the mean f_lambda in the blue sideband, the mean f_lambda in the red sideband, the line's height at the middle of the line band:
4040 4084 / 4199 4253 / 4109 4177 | 2.4 Ang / 28.9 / 30.8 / 29.8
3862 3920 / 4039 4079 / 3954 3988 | 8.1 Ang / 18.2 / 28.9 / 23.2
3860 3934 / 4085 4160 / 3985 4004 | -4.9 Ang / 17.1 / 28.8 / 22.2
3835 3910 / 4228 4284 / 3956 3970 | 4.3 Ang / 16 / 31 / 19.6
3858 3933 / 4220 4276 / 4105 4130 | -4.0 Ang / 17.2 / 30.8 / 25.8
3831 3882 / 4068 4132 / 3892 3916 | -4.4 Ang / 14.1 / 29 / 17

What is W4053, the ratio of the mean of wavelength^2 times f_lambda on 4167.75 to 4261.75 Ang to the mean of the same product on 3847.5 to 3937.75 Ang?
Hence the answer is 2.20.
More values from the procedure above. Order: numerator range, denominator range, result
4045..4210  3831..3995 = 1.92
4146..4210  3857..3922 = 1.86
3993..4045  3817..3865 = 2.38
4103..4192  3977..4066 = 1.08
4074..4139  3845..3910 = 1.95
